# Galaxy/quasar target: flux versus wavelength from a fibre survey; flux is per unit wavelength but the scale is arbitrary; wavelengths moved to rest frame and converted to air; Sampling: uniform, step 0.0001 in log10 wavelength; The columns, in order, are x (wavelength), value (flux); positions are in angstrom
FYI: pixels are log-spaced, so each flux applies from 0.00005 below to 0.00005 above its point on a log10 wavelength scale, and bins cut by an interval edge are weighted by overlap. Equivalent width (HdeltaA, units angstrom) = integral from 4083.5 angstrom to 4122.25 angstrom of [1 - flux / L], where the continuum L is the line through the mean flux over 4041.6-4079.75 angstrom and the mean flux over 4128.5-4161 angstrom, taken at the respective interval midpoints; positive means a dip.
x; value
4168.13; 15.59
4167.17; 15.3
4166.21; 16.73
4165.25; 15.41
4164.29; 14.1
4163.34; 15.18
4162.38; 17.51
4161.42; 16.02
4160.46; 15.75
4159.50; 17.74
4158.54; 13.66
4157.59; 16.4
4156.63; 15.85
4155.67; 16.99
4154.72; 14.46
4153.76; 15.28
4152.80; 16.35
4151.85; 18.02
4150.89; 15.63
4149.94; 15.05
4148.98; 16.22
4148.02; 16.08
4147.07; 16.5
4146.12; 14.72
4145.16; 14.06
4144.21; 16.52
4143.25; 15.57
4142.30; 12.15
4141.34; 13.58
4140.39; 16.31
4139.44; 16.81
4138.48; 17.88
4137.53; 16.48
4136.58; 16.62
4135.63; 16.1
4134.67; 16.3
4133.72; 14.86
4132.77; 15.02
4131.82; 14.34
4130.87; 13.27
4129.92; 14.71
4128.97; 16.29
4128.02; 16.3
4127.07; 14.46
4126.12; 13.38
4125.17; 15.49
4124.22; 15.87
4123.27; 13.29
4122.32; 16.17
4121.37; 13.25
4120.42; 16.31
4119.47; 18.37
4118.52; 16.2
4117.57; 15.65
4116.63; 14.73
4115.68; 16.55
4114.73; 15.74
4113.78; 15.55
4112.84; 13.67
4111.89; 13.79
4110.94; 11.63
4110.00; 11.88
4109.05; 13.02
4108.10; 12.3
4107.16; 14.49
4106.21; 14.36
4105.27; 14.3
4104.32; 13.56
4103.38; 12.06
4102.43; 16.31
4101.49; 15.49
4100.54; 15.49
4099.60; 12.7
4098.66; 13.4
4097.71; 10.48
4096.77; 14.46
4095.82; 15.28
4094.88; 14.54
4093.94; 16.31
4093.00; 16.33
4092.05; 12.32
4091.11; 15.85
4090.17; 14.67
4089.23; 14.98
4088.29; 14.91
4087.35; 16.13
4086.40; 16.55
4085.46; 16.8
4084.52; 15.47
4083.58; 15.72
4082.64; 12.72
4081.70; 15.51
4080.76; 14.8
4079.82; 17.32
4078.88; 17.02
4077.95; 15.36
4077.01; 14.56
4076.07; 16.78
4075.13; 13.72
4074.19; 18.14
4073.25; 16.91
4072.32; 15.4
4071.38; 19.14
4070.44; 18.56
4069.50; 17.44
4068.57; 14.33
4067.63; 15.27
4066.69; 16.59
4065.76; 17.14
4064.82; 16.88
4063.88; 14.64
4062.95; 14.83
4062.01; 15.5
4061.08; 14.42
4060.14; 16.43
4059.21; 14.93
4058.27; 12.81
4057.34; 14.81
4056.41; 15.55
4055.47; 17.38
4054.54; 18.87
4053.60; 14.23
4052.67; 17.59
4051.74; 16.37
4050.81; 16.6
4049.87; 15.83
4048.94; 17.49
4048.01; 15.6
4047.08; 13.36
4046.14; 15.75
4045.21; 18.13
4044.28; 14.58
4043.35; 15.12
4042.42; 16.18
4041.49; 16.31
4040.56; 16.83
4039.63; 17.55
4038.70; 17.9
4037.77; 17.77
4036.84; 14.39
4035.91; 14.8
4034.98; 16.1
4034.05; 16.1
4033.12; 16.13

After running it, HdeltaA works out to 2.8 angstrom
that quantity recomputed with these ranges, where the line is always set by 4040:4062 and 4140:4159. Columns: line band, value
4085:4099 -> 0.74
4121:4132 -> 0.57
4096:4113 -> 2.29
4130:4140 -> -0.13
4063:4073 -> -0.42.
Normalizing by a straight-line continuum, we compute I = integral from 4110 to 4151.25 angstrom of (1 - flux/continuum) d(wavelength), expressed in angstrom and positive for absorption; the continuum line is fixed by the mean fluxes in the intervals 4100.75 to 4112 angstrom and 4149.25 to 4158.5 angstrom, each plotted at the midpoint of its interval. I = -1.3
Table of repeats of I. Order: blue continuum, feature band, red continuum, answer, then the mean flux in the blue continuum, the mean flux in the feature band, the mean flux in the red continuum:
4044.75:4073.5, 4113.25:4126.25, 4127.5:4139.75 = 0.25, 16.1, 15.5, 15.8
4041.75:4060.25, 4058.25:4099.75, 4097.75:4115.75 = -1.67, 15.9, 15.5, 13.9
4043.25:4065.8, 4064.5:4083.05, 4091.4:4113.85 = -1.43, 15.8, 16.2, 13.9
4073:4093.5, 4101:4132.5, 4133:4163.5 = 2.14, 15.6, 14.6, 15.8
